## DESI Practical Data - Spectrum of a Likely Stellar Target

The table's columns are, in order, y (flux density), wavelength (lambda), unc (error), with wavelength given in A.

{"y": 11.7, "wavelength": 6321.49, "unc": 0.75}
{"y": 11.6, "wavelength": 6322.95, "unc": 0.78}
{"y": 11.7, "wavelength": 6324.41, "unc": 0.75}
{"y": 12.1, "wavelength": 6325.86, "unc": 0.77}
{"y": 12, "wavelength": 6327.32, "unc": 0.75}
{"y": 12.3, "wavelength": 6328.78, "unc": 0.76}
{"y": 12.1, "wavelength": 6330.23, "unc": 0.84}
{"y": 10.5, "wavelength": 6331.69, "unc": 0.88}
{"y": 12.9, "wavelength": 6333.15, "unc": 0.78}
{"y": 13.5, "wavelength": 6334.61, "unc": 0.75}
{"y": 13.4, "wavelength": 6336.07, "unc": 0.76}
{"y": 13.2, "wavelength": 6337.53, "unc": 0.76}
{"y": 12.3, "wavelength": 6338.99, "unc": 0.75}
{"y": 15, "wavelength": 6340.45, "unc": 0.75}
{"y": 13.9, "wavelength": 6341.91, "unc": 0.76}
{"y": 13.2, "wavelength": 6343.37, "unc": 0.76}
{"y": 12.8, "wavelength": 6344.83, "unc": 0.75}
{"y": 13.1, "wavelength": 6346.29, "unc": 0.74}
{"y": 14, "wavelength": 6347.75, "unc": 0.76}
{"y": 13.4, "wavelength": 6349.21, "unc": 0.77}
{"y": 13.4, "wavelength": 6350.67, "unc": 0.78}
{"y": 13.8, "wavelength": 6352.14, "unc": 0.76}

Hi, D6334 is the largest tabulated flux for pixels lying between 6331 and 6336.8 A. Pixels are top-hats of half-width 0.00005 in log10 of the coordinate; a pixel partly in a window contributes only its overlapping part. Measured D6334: 13.5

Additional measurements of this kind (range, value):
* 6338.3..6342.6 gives 15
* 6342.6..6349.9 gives 14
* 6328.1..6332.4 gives 12.3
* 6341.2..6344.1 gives 13.9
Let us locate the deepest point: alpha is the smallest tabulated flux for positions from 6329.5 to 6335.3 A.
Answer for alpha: 10.5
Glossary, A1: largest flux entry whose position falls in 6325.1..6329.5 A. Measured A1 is 12.3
